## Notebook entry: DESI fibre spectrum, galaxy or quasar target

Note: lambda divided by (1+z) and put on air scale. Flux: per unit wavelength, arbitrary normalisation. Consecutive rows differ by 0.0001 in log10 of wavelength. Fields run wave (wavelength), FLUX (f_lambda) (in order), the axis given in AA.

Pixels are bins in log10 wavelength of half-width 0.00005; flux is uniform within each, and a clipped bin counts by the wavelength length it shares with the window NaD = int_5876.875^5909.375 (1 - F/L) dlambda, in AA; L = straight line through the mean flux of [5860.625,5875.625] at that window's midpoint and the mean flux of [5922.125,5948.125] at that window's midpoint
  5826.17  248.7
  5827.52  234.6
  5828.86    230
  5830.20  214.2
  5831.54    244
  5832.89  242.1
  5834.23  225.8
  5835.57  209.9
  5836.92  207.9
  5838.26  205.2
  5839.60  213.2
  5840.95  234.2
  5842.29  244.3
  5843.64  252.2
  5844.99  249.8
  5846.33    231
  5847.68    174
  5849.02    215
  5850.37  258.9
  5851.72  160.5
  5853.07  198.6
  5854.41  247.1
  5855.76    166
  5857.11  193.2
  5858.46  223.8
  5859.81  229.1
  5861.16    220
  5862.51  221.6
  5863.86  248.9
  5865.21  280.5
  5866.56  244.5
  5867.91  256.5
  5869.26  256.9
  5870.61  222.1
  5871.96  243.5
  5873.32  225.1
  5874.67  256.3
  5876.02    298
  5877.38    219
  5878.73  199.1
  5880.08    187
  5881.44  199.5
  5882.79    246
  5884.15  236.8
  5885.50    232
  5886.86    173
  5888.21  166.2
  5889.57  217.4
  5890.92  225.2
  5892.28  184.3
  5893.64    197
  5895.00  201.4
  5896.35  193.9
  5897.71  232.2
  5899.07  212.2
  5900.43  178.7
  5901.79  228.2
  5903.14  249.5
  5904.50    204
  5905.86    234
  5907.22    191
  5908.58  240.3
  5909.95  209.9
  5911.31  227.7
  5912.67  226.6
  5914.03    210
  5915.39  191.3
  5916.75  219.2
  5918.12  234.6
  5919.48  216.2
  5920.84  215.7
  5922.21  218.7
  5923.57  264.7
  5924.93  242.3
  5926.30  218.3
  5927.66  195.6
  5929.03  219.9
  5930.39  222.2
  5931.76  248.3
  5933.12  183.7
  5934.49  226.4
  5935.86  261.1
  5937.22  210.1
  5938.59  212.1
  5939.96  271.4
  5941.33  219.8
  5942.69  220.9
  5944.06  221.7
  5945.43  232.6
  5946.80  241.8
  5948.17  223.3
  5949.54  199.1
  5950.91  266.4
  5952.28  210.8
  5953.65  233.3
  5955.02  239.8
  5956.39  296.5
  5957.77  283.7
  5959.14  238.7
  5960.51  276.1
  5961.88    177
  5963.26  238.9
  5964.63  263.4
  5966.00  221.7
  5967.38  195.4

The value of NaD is 3.83 AA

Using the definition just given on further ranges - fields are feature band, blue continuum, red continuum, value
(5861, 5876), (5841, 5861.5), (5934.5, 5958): -1.7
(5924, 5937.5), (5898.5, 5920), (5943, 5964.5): 0.2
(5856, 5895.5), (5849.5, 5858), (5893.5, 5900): -3.4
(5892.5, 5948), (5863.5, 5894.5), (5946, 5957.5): 3.2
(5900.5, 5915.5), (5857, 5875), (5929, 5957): 1.0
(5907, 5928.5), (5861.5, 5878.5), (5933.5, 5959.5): 1.7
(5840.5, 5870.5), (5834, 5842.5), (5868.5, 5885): -0.3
